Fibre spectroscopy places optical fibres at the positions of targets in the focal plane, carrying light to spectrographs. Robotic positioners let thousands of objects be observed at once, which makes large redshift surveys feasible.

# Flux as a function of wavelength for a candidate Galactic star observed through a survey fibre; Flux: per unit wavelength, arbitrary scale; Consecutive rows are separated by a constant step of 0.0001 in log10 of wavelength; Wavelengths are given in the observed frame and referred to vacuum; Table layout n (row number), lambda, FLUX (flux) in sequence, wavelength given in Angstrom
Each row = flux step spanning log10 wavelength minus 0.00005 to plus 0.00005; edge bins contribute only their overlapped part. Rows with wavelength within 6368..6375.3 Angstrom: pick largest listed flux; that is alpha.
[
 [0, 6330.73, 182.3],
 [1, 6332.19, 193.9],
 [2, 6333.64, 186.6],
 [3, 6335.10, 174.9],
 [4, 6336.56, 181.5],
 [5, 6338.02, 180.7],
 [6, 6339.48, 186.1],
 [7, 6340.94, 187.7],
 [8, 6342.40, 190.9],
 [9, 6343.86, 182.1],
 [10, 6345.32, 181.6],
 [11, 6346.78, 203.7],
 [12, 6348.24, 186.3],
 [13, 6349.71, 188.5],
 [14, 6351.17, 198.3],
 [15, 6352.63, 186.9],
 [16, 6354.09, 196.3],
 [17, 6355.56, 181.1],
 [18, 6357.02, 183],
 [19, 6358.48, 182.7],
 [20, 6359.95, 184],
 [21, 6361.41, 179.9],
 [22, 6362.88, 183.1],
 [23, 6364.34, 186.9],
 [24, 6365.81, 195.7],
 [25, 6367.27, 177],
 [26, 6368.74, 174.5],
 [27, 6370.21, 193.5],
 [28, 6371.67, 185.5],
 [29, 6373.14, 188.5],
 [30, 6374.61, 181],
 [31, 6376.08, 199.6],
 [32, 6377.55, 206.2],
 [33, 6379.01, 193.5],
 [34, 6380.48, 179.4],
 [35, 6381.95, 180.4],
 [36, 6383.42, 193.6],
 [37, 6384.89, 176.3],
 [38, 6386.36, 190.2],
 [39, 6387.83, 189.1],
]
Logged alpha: 193.5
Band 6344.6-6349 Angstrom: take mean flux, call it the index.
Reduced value 190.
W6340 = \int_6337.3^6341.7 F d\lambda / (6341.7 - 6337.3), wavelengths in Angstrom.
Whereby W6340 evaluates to 185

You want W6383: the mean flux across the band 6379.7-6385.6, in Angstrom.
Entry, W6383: 182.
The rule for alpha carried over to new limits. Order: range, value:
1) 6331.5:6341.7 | 193.9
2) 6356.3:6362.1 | 184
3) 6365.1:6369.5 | 195.7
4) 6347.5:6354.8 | 198.3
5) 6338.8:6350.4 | 203.7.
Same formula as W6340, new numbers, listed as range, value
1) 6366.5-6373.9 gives 184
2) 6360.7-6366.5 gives 186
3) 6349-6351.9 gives 194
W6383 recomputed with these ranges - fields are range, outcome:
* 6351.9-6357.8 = 187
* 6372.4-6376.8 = 189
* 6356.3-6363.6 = 182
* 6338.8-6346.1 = 186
